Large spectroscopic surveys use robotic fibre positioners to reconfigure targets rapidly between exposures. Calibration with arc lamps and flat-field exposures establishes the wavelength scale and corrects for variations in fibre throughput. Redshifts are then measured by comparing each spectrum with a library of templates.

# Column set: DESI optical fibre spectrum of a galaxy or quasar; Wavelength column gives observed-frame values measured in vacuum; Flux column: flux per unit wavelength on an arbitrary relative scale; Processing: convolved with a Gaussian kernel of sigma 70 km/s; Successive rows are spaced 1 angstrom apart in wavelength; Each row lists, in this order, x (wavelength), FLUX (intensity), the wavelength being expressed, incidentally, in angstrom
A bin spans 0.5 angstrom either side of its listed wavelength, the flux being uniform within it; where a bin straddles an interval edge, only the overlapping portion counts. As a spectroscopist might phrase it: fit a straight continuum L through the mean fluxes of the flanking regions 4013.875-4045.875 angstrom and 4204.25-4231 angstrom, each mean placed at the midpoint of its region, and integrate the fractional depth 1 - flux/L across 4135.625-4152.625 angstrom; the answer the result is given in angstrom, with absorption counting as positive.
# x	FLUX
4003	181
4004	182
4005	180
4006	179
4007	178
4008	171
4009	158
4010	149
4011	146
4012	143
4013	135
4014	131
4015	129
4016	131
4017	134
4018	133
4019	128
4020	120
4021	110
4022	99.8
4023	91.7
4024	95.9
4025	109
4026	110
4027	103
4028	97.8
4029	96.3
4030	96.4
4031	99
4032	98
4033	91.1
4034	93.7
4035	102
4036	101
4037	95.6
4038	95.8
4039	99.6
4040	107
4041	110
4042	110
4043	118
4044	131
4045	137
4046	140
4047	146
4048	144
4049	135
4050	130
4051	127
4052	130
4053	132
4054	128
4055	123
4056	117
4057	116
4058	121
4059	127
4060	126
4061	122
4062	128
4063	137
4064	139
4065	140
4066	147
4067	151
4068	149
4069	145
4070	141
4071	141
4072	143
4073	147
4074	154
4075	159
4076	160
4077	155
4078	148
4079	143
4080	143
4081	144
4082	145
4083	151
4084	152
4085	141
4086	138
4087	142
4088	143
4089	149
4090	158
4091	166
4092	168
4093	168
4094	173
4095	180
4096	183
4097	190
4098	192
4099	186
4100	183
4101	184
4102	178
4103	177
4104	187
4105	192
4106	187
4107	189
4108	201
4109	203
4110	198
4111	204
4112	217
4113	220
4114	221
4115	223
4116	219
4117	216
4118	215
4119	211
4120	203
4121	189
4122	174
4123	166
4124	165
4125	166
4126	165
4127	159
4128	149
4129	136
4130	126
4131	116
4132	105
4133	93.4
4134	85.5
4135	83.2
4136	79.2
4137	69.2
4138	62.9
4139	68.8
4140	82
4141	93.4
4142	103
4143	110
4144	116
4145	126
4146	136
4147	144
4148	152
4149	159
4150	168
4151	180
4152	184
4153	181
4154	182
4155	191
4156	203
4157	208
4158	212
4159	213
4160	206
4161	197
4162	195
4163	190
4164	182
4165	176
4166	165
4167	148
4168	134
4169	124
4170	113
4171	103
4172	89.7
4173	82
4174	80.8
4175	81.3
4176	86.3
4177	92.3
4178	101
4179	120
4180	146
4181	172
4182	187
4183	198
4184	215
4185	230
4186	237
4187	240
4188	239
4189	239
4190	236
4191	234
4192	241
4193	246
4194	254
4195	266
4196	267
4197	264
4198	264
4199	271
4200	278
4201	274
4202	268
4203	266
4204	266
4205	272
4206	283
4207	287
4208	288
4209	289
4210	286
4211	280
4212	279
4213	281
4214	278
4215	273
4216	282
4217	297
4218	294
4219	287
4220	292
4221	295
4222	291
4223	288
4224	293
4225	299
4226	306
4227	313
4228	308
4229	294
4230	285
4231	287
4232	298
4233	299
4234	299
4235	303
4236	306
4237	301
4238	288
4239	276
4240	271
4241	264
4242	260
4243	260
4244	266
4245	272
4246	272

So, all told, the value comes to 7.71 angstrom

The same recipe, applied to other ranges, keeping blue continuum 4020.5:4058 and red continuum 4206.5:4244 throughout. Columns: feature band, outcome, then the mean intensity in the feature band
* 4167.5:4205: 8.7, 196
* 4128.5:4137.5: 4.5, 99.3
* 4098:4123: -2.5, 198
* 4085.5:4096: 0.1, 160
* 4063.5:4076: -0.5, 147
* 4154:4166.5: 1.8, 194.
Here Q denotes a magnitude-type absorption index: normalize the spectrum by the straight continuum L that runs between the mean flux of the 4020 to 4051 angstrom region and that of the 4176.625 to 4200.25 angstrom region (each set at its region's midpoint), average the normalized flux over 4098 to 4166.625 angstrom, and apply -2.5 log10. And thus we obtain 0.07 mag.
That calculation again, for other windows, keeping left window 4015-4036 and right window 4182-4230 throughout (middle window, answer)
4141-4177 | 0.45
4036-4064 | 0.05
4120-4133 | 0.29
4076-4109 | 0.01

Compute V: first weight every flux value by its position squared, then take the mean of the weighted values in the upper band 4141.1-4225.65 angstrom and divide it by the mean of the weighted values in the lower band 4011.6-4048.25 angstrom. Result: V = 2.00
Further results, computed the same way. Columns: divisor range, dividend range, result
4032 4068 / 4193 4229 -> 2.48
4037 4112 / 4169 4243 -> 1.74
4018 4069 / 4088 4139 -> 1.46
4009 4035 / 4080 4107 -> 1.50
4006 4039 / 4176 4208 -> 2.11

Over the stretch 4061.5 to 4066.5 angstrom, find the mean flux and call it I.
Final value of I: 138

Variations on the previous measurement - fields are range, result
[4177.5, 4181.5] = 135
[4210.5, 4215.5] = 278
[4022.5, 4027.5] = 102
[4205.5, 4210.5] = 287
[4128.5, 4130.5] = 131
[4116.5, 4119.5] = 214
